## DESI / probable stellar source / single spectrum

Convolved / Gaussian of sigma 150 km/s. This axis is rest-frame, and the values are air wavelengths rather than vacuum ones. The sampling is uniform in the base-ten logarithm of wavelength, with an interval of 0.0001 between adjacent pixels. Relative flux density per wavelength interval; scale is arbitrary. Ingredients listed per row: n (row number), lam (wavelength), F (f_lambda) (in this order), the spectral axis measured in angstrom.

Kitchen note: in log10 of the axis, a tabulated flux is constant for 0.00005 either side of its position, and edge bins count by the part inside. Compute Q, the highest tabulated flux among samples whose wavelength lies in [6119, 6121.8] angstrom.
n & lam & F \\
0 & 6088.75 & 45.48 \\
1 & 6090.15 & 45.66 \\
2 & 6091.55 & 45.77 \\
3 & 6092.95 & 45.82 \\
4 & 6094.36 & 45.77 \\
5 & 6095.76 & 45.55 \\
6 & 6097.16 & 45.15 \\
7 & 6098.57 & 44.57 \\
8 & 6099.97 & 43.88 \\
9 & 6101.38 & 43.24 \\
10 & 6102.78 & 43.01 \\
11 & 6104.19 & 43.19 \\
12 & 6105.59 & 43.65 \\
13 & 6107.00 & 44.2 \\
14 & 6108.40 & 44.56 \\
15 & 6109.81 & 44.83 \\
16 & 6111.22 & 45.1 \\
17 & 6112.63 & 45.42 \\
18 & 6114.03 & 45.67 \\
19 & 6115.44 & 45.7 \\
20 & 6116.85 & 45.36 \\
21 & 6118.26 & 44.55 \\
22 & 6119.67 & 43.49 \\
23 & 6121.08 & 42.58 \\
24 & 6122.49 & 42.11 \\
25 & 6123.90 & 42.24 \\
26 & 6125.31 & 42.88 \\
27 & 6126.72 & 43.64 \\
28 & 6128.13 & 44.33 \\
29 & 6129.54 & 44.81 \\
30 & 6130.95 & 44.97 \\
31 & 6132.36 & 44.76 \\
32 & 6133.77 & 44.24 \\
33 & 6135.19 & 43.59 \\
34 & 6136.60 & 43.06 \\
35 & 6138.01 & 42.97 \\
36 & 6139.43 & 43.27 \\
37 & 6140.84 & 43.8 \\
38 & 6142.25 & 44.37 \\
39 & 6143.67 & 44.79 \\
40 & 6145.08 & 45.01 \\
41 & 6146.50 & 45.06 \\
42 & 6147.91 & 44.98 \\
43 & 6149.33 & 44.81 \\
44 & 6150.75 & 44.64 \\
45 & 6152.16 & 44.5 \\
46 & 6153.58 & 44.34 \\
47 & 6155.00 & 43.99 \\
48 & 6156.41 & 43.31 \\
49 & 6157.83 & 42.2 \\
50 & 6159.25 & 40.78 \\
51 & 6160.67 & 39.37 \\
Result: 43.49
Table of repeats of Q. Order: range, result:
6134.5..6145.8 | 45.01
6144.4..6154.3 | 45.06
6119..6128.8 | 44.33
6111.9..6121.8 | 45.7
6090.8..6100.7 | 45.82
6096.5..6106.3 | 45.15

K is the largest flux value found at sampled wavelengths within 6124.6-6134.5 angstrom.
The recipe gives 44.97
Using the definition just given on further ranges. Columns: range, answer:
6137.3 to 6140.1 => 43.27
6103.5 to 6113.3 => 45.42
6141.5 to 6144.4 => 44.79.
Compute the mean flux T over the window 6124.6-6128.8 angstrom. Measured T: 43.6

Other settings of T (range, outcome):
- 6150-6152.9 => 44.6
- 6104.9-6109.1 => 44.2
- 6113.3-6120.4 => 45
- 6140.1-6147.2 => 44.6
